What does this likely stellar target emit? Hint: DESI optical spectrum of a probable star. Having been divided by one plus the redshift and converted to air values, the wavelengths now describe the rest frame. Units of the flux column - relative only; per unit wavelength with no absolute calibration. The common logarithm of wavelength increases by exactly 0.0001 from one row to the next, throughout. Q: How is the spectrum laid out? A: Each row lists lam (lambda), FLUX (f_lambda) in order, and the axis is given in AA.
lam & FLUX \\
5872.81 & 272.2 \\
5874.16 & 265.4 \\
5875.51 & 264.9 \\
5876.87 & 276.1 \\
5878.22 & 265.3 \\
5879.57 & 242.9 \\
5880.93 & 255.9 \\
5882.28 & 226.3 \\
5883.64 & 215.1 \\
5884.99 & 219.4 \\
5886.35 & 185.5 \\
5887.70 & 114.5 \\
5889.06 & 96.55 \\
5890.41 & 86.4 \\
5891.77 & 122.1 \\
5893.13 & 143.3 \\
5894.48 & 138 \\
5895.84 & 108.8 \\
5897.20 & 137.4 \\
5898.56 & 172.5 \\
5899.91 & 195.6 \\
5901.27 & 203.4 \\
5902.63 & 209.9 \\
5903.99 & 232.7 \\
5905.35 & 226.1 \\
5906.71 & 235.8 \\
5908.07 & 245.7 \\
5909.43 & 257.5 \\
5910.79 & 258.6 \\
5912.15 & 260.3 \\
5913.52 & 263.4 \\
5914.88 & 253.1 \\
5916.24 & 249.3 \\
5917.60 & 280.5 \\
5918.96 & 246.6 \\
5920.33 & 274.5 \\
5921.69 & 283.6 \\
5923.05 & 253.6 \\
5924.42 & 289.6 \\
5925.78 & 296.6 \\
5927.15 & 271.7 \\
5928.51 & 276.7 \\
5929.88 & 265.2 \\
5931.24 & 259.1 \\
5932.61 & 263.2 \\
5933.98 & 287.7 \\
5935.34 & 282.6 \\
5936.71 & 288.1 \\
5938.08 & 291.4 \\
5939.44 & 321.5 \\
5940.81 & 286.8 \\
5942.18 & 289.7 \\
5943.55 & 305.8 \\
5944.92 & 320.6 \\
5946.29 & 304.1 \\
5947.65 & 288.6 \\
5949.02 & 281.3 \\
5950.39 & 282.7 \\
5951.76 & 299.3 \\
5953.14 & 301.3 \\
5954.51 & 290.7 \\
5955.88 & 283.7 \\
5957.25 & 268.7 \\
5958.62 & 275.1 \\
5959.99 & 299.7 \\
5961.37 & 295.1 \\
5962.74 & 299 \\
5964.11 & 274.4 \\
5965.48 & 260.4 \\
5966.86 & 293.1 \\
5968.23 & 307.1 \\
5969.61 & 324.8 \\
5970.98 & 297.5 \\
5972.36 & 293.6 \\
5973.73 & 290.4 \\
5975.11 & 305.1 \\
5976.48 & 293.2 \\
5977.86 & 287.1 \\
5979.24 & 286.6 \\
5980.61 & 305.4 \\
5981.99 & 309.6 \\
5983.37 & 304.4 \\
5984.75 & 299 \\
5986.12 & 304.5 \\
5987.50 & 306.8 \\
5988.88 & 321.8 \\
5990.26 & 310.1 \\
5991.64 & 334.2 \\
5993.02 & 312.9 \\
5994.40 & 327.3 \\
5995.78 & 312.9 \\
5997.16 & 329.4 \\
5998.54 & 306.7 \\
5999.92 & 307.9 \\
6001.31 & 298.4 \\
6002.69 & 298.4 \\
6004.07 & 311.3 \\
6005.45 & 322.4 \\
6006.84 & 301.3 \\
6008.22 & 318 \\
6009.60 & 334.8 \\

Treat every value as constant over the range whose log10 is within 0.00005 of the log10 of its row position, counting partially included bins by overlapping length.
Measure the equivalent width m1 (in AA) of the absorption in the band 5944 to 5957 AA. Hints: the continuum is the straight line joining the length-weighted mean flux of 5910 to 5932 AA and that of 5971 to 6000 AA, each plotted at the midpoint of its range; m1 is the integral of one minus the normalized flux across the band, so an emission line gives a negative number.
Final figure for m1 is -0.4 AA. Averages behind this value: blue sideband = 268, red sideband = 307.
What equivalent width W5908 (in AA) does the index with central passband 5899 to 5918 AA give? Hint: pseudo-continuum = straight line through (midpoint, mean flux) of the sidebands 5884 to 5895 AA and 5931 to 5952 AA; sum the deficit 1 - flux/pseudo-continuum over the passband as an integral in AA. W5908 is -4.2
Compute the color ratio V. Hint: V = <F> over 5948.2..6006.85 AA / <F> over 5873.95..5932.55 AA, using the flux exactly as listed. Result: 1.3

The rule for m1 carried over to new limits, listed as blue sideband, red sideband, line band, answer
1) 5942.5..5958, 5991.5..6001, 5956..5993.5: 0.9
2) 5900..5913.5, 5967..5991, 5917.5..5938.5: -1.6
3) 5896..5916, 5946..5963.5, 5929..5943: -1.0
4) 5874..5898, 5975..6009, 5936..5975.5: -4.2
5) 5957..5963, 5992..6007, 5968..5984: -0.1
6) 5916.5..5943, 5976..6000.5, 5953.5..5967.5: 0.5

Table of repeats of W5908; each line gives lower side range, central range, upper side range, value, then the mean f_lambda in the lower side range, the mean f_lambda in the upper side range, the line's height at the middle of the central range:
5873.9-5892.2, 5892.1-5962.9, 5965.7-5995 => -2.31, 202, 305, 249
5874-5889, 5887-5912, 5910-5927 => 6.92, 223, 267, 245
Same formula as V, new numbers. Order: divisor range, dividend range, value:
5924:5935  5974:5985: 1.08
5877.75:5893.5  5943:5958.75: 1.62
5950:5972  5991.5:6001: 1.09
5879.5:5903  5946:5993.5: 1.76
